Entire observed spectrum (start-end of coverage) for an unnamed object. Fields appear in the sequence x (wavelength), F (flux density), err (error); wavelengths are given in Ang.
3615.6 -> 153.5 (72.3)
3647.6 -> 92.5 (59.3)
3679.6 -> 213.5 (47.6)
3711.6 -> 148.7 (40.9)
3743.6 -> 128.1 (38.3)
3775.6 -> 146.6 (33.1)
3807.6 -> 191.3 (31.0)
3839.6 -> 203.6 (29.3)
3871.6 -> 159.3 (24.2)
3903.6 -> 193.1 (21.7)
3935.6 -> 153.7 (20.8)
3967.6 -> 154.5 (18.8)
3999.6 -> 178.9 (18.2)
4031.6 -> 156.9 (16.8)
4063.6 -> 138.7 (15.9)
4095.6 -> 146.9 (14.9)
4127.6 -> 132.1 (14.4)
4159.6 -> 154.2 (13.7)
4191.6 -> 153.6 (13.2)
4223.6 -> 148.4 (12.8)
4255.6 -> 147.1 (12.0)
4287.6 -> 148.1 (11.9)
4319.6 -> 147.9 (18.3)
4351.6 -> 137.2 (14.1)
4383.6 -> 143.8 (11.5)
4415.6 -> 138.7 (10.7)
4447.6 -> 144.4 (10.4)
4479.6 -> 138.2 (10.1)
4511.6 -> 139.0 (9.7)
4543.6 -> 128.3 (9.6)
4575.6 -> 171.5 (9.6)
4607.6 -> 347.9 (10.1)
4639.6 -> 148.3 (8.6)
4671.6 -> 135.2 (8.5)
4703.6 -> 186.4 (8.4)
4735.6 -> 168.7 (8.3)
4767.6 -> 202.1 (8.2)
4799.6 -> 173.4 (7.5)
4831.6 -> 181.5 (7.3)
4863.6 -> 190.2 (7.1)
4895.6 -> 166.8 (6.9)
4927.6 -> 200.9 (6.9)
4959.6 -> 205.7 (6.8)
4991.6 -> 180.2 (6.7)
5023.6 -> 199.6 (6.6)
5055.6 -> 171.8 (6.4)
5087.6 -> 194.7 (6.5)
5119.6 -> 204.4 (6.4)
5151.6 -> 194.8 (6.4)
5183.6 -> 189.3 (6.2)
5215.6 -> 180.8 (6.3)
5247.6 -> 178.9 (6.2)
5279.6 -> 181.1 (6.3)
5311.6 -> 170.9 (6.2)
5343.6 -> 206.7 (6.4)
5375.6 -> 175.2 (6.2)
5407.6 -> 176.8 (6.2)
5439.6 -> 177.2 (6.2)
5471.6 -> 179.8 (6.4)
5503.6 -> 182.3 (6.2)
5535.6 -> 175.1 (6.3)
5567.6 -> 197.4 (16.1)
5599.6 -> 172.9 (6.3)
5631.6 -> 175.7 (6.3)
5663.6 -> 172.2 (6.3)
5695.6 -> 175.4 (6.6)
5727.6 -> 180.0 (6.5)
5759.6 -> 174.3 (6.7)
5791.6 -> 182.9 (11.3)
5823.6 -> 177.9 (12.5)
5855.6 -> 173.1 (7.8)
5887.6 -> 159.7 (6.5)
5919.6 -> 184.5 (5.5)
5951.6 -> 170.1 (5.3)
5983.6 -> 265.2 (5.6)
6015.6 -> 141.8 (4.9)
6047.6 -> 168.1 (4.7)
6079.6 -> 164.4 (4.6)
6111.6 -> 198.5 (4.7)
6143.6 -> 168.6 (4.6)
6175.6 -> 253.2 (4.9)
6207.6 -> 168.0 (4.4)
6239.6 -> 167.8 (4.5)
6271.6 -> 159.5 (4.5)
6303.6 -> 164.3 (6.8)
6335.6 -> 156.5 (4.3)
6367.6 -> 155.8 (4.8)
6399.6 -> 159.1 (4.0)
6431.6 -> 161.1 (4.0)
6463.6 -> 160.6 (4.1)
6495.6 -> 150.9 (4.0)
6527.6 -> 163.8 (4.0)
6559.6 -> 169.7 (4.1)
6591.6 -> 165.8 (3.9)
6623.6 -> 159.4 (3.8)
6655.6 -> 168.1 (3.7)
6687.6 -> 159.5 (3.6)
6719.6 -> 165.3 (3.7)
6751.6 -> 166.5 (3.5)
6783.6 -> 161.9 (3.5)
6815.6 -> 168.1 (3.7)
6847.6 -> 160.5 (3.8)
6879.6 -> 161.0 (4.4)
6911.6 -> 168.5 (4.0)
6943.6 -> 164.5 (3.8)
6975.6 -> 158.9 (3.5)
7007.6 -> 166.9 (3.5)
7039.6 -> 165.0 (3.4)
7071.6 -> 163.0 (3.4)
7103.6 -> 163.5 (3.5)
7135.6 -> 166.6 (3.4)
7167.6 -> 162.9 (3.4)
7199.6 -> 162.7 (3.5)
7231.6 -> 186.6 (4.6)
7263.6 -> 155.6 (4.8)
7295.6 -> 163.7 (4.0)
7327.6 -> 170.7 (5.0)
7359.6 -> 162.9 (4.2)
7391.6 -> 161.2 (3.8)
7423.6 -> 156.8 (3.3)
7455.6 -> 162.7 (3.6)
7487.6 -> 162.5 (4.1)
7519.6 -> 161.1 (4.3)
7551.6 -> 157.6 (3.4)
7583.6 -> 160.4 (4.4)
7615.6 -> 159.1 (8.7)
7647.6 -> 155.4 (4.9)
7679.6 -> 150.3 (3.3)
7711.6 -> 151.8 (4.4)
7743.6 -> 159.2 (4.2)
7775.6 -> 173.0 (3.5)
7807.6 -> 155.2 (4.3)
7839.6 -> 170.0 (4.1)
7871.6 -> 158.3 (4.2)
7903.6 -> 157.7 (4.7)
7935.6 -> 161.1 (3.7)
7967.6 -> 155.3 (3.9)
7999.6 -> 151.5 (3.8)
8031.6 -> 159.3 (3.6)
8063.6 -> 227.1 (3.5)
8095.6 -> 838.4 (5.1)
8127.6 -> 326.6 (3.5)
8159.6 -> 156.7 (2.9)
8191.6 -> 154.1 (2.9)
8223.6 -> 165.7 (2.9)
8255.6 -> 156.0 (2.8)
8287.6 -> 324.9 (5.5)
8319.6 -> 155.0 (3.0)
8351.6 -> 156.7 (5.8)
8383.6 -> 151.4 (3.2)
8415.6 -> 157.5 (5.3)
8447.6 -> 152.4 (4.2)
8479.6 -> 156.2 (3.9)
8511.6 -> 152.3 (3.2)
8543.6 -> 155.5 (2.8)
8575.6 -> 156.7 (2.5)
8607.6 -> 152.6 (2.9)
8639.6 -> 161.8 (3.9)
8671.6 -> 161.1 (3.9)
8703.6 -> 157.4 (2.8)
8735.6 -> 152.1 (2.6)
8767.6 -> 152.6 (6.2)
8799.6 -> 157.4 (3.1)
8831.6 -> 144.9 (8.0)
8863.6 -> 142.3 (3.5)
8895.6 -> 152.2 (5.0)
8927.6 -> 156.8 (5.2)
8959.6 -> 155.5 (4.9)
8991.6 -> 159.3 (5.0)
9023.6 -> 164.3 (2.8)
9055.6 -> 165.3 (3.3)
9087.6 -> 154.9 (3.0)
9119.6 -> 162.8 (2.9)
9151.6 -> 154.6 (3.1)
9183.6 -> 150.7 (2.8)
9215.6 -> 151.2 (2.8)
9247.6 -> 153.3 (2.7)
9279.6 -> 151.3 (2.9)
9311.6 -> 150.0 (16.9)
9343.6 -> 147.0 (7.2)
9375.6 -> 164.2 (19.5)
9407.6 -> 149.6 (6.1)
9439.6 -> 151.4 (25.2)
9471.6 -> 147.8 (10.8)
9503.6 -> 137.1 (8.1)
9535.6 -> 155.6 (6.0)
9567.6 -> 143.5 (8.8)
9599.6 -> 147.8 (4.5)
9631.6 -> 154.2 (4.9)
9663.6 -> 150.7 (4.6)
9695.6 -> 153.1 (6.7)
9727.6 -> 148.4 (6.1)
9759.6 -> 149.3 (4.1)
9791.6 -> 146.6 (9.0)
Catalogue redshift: 0.232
